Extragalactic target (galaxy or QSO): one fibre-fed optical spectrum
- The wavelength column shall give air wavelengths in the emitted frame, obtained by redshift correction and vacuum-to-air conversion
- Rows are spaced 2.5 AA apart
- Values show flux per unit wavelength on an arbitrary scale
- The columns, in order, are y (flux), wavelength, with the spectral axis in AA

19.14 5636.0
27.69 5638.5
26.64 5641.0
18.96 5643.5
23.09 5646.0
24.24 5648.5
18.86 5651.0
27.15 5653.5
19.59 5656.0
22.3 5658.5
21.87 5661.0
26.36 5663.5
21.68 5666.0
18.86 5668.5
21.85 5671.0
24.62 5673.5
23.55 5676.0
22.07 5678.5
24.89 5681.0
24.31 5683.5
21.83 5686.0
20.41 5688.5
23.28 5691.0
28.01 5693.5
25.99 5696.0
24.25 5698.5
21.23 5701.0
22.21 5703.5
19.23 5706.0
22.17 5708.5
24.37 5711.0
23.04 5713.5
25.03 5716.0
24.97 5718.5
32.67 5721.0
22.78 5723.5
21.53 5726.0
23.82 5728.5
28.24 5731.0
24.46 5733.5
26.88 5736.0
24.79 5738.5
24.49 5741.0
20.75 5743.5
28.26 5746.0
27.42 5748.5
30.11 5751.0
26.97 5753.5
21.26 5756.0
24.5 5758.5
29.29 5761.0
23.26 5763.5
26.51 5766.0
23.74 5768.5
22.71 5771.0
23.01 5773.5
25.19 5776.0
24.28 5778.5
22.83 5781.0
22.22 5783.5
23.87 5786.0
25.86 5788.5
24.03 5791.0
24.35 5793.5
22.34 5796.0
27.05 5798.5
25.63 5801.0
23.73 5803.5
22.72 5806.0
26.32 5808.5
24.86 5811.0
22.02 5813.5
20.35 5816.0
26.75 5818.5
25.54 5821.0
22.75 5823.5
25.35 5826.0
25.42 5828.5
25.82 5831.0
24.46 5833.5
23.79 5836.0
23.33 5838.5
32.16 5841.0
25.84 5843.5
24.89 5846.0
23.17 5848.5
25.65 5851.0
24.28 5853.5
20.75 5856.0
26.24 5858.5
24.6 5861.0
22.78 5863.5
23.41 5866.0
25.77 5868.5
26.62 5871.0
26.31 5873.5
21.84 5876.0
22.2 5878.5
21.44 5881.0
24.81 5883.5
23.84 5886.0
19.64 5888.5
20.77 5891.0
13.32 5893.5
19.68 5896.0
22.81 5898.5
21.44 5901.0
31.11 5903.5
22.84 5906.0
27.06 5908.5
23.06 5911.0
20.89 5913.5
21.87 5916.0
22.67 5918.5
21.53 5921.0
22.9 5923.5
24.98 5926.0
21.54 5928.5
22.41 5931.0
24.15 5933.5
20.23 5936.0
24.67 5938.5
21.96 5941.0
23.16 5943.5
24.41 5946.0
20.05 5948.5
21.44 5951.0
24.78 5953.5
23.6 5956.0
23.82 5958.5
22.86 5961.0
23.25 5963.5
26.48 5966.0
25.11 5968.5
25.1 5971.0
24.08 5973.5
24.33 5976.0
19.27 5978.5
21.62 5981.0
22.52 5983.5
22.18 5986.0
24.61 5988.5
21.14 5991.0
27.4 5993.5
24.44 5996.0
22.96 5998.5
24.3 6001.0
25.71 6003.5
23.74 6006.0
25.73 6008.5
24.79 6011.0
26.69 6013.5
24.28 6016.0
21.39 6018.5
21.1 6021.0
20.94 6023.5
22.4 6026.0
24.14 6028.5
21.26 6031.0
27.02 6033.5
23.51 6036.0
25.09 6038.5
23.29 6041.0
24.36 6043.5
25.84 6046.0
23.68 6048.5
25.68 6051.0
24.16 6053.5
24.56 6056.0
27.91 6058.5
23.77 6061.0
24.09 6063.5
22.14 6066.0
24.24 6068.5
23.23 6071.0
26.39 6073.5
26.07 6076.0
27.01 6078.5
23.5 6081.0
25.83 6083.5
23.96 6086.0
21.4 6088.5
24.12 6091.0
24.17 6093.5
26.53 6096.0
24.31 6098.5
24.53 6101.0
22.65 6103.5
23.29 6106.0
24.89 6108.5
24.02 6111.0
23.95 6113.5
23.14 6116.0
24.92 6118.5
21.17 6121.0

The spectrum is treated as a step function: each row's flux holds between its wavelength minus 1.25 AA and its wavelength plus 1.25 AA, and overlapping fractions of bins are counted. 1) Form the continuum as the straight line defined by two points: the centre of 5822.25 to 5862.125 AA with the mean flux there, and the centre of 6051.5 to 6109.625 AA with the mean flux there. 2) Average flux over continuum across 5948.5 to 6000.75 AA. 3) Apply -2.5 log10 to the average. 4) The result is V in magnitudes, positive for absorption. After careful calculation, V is 0.05 mag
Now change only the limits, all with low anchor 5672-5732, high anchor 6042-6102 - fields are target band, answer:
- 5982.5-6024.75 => 0.033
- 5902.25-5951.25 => 0.054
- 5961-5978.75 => 0.014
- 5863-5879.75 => 0.002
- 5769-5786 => 0.029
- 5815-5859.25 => -0.028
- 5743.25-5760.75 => -0.091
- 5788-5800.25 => -0.027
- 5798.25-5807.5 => -0.021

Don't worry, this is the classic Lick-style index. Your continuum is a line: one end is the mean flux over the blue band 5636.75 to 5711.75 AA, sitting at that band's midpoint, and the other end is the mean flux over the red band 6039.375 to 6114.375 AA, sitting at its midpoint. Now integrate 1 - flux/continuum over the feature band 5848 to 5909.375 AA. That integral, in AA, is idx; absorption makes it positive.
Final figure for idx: 1.2 AA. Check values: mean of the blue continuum 23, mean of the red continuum 24.5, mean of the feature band 23.3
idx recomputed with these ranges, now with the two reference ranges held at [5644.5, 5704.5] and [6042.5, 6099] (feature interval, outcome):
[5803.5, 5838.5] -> -1.0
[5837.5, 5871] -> -1.6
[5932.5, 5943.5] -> 0.6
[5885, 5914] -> 2.1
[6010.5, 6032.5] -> 1.3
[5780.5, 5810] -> -1.0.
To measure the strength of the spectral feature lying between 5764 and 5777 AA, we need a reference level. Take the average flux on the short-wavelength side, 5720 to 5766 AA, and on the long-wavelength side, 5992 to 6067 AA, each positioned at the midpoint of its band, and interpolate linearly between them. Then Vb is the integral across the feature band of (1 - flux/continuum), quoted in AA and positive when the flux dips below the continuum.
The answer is 0.7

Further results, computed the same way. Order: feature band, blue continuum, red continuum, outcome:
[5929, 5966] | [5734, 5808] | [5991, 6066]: 2.1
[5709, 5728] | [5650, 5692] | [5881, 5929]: -1.9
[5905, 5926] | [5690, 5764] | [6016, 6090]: 1.2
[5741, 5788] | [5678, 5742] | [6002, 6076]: -1.3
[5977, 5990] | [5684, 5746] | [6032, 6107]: 1.3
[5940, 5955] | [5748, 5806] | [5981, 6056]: 0.9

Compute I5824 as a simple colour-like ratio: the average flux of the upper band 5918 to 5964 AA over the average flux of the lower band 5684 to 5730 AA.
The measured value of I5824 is 1.0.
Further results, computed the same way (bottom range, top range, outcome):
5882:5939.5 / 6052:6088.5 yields 1.10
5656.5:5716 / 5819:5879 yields 1.08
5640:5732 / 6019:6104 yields 1.03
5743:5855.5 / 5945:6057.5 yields 0.96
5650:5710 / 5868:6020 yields 1.02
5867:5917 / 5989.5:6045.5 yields 1.05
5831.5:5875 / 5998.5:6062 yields 0.97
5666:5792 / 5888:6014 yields 0.96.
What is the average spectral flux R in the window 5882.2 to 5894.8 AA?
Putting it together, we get 20.5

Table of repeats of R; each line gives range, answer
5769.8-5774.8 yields 22.9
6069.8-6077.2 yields 25.2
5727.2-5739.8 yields 25.6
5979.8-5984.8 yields 22.1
